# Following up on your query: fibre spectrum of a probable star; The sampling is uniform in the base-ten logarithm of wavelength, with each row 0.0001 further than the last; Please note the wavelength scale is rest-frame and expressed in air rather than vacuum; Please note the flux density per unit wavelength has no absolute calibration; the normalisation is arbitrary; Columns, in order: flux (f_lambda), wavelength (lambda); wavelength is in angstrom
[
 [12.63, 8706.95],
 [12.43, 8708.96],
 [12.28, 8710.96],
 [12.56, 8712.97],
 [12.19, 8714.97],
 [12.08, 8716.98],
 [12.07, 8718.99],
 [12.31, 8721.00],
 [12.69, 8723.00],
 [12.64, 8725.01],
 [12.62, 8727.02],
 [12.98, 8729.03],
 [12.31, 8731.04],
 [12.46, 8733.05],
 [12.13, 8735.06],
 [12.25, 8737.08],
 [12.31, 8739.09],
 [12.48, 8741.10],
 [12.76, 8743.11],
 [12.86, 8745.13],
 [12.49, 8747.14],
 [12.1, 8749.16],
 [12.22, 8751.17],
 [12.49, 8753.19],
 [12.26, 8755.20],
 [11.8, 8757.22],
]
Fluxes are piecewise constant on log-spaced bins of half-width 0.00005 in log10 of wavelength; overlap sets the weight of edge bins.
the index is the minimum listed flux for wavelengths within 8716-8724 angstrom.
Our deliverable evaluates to 12.07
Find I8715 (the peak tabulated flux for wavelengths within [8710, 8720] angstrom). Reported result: 12.56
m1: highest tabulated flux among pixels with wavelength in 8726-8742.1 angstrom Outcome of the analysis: 12.98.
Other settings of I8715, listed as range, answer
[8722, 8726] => 12.69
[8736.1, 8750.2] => 12.86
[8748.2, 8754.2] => 12.49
